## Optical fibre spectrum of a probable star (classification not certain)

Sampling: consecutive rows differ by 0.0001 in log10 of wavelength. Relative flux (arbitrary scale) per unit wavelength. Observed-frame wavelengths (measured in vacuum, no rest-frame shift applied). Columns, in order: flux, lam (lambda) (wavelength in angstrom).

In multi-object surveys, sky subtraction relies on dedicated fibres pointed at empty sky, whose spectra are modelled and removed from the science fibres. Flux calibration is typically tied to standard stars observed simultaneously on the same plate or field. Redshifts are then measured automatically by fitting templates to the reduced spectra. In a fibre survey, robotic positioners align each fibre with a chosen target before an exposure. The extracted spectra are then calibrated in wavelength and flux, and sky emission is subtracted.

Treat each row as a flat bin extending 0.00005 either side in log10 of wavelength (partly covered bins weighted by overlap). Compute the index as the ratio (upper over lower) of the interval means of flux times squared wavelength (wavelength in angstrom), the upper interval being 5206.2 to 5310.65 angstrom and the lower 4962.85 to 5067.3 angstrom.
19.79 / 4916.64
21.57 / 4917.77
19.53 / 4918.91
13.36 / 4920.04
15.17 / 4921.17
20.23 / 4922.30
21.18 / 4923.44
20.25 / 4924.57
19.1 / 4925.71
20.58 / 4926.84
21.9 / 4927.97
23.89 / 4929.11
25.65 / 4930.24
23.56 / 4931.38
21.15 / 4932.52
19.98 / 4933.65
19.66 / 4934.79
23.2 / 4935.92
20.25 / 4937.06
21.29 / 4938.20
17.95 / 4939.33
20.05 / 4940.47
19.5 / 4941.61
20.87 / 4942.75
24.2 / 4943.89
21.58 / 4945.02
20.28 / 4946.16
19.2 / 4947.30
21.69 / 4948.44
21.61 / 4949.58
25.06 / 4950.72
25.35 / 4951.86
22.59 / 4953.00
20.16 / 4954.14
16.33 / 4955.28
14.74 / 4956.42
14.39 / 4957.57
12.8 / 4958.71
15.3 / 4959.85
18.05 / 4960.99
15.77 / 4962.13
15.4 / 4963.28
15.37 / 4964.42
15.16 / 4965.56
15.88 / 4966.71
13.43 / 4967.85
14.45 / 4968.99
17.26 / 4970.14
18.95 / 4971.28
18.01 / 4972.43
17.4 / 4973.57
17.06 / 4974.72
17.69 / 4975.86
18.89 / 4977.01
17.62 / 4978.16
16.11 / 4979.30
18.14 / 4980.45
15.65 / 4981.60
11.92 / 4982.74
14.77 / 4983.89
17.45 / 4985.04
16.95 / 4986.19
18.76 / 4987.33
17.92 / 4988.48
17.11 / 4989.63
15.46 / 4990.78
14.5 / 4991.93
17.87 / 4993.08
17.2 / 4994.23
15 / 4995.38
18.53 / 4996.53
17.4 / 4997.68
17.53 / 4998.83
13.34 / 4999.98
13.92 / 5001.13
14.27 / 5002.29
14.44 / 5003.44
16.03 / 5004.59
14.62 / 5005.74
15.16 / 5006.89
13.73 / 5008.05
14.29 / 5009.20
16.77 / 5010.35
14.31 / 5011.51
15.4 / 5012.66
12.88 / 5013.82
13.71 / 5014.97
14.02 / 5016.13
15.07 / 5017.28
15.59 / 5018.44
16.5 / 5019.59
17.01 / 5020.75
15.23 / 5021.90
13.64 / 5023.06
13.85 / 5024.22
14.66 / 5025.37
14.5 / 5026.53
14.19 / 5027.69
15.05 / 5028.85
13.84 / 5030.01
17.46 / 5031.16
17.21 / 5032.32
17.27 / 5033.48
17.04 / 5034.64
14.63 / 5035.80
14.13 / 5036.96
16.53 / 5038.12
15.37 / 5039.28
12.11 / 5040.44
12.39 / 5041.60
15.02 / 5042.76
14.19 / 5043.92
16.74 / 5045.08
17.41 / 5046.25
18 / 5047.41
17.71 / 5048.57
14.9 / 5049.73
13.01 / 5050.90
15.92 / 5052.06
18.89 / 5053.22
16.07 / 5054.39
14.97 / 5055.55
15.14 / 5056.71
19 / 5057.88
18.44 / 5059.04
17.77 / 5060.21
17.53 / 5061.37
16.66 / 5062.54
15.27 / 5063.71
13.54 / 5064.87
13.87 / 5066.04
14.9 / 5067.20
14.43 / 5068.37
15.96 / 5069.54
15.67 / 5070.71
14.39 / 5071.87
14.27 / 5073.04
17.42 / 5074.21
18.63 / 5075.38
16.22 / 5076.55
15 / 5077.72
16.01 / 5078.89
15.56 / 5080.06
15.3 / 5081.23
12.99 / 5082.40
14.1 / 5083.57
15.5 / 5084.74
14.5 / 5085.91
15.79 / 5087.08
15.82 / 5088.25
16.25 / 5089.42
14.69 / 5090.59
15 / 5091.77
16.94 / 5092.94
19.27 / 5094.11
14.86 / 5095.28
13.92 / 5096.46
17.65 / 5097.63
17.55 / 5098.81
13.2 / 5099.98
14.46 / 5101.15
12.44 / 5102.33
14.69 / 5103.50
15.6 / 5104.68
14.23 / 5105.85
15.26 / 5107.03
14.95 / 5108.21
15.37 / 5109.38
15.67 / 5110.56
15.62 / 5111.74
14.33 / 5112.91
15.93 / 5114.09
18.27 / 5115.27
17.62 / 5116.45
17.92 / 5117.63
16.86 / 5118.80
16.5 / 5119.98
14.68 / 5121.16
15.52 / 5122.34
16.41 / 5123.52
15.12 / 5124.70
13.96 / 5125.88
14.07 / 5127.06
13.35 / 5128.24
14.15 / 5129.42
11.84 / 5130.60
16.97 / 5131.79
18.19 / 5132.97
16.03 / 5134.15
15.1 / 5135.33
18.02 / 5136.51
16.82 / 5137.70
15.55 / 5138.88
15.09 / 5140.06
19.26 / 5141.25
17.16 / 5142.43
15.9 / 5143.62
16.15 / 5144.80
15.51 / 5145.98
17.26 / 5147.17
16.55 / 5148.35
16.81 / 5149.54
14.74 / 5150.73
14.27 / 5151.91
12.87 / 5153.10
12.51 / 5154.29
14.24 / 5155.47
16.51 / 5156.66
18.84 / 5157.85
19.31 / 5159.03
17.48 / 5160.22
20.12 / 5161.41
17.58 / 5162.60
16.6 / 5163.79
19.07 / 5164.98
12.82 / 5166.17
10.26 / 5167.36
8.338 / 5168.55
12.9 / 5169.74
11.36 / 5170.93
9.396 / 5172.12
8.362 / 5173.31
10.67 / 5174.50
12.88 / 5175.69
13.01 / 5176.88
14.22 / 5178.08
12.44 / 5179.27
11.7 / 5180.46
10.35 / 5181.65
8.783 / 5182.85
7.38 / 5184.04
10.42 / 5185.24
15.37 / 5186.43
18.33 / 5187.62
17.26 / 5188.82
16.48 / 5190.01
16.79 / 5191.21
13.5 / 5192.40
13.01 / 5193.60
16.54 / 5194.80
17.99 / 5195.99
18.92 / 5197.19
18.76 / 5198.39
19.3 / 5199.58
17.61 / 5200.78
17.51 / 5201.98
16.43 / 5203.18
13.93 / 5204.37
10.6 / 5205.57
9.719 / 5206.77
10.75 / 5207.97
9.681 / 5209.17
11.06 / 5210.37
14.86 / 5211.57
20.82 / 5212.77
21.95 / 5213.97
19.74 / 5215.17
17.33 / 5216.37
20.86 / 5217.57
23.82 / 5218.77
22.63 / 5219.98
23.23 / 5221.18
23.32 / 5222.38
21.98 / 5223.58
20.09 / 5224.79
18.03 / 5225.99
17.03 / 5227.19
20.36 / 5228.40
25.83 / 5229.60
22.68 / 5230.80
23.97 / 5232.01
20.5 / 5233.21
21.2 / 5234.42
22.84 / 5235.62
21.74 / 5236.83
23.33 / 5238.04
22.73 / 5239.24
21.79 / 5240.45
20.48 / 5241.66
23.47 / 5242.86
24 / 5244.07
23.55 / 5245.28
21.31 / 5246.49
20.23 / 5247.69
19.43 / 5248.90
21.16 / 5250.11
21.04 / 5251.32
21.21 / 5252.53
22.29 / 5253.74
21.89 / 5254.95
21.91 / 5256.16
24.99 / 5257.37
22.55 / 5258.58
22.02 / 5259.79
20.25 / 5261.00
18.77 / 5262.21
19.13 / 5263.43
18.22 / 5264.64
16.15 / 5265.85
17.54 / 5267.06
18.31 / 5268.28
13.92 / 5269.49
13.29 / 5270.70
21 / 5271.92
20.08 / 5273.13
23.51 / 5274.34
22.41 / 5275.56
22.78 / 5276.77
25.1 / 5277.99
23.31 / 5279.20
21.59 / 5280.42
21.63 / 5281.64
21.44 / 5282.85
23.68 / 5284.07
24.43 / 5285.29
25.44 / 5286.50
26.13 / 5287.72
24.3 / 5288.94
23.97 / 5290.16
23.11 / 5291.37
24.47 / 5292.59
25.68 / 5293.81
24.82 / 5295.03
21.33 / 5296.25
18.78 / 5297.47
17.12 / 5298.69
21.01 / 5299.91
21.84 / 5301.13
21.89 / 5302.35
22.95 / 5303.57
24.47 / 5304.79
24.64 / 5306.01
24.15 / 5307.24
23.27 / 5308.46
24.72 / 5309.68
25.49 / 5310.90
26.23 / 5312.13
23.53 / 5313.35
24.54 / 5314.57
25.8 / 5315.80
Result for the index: 1.47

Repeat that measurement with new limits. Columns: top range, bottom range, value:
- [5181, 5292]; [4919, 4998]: 1.18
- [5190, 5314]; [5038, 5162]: 1.39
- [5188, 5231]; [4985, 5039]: 1.23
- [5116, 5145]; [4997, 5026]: 1.12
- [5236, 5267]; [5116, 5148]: 1.40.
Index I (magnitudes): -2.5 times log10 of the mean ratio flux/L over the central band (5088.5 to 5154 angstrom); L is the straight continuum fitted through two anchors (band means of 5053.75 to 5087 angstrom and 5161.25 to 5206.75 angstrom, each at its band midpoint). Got -0.052 mag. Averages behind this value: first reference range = 15.7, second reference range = 14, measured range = 15.7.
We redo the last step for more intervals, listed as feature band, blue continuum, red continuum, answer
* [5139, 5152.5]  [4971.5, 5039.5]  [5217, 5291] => 0.17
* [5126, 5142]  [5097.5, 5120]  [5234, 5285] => 0.06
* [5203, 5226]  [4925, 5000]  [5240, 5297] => 0.20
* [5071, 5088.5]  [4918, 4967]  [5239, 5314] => 0.31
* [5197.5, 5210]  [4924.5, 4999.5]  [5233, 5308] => 0.41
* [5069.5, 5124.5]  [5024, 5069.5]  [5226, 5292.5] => 0.09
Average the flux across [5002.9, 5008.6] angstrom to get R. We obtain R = 14.8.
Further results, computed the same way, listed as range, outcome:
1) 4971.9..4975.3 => 17.5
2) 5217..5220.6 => 22.4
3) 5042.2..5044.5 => 14.6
